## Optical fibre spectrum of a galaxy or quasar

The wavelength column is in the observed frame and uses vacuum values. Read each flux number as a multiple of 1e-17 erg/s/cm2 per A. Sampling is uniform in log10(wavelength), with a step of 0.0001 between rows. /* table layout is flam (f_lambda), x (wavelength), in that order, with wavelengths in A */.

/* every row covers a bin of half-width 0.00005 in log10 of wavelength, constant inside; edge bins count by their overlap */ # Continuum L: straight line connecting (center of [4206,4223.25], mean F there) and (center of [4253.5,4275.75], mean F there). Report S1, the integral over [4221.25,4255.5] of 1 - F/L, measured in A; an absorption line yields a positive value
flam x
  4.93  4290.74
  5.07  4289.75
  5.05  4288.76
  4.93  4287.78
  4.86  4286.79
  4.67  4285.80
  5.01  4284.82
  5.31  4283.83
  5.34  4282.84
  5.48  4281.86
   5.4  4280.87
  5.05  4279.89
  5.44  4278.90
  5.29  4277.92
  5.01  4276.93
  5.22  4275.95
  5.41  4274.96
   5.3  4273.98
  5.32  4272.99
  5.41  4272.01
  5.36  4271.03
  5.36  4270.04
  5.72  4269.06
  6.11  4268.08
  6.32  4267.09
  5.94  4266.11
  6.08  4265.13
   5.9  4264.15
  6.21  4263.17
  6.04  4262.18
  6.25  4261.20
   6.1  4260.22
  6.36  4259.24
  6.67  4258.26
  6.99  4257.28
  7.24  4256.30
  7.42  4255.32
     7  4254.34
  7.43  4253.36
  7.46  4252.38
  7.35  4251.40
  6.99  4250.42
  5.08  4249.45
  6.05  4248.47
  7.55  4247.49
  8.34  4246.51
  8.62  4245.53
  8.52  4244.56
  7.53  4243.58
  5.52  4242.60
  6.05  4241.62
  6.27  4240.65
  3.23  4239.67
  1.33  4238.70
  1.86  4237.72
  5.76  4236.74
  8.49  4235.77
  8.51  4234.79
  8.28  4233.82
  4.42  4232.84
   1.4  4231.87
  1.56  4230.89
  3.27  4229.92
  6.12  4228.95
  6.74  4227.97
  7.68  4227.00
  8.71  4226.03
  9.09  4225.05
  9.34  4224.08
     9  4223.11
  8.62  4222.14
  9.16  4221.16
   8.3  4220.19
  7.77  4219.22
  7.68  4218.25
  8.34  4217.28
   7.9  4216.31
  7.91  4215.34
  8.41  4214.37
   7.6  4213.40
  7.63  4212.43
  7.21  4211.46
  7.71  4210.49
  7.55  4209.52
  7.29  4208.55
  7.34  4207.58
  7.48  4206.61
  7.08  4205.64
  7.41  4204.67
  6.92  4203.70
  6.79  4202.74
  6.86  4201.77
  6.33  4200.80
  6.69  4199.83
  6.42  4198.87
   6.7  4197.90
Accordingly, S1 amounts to 2.7 A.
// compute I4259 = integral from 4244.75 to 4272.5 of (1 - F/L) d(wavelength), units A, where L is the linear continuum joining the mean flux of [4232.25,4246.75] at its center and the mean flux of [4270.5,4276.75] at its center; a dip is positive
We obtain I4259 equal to -4.3 A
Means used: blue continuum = 6.11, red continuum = 5.32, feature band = 6.57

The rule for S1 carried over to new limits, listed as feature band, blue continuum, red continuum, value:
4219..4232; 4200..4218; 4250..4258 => 0.54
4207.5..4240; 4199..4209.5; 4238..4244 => -4.82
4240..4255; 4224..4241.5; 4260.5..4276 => -3.58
